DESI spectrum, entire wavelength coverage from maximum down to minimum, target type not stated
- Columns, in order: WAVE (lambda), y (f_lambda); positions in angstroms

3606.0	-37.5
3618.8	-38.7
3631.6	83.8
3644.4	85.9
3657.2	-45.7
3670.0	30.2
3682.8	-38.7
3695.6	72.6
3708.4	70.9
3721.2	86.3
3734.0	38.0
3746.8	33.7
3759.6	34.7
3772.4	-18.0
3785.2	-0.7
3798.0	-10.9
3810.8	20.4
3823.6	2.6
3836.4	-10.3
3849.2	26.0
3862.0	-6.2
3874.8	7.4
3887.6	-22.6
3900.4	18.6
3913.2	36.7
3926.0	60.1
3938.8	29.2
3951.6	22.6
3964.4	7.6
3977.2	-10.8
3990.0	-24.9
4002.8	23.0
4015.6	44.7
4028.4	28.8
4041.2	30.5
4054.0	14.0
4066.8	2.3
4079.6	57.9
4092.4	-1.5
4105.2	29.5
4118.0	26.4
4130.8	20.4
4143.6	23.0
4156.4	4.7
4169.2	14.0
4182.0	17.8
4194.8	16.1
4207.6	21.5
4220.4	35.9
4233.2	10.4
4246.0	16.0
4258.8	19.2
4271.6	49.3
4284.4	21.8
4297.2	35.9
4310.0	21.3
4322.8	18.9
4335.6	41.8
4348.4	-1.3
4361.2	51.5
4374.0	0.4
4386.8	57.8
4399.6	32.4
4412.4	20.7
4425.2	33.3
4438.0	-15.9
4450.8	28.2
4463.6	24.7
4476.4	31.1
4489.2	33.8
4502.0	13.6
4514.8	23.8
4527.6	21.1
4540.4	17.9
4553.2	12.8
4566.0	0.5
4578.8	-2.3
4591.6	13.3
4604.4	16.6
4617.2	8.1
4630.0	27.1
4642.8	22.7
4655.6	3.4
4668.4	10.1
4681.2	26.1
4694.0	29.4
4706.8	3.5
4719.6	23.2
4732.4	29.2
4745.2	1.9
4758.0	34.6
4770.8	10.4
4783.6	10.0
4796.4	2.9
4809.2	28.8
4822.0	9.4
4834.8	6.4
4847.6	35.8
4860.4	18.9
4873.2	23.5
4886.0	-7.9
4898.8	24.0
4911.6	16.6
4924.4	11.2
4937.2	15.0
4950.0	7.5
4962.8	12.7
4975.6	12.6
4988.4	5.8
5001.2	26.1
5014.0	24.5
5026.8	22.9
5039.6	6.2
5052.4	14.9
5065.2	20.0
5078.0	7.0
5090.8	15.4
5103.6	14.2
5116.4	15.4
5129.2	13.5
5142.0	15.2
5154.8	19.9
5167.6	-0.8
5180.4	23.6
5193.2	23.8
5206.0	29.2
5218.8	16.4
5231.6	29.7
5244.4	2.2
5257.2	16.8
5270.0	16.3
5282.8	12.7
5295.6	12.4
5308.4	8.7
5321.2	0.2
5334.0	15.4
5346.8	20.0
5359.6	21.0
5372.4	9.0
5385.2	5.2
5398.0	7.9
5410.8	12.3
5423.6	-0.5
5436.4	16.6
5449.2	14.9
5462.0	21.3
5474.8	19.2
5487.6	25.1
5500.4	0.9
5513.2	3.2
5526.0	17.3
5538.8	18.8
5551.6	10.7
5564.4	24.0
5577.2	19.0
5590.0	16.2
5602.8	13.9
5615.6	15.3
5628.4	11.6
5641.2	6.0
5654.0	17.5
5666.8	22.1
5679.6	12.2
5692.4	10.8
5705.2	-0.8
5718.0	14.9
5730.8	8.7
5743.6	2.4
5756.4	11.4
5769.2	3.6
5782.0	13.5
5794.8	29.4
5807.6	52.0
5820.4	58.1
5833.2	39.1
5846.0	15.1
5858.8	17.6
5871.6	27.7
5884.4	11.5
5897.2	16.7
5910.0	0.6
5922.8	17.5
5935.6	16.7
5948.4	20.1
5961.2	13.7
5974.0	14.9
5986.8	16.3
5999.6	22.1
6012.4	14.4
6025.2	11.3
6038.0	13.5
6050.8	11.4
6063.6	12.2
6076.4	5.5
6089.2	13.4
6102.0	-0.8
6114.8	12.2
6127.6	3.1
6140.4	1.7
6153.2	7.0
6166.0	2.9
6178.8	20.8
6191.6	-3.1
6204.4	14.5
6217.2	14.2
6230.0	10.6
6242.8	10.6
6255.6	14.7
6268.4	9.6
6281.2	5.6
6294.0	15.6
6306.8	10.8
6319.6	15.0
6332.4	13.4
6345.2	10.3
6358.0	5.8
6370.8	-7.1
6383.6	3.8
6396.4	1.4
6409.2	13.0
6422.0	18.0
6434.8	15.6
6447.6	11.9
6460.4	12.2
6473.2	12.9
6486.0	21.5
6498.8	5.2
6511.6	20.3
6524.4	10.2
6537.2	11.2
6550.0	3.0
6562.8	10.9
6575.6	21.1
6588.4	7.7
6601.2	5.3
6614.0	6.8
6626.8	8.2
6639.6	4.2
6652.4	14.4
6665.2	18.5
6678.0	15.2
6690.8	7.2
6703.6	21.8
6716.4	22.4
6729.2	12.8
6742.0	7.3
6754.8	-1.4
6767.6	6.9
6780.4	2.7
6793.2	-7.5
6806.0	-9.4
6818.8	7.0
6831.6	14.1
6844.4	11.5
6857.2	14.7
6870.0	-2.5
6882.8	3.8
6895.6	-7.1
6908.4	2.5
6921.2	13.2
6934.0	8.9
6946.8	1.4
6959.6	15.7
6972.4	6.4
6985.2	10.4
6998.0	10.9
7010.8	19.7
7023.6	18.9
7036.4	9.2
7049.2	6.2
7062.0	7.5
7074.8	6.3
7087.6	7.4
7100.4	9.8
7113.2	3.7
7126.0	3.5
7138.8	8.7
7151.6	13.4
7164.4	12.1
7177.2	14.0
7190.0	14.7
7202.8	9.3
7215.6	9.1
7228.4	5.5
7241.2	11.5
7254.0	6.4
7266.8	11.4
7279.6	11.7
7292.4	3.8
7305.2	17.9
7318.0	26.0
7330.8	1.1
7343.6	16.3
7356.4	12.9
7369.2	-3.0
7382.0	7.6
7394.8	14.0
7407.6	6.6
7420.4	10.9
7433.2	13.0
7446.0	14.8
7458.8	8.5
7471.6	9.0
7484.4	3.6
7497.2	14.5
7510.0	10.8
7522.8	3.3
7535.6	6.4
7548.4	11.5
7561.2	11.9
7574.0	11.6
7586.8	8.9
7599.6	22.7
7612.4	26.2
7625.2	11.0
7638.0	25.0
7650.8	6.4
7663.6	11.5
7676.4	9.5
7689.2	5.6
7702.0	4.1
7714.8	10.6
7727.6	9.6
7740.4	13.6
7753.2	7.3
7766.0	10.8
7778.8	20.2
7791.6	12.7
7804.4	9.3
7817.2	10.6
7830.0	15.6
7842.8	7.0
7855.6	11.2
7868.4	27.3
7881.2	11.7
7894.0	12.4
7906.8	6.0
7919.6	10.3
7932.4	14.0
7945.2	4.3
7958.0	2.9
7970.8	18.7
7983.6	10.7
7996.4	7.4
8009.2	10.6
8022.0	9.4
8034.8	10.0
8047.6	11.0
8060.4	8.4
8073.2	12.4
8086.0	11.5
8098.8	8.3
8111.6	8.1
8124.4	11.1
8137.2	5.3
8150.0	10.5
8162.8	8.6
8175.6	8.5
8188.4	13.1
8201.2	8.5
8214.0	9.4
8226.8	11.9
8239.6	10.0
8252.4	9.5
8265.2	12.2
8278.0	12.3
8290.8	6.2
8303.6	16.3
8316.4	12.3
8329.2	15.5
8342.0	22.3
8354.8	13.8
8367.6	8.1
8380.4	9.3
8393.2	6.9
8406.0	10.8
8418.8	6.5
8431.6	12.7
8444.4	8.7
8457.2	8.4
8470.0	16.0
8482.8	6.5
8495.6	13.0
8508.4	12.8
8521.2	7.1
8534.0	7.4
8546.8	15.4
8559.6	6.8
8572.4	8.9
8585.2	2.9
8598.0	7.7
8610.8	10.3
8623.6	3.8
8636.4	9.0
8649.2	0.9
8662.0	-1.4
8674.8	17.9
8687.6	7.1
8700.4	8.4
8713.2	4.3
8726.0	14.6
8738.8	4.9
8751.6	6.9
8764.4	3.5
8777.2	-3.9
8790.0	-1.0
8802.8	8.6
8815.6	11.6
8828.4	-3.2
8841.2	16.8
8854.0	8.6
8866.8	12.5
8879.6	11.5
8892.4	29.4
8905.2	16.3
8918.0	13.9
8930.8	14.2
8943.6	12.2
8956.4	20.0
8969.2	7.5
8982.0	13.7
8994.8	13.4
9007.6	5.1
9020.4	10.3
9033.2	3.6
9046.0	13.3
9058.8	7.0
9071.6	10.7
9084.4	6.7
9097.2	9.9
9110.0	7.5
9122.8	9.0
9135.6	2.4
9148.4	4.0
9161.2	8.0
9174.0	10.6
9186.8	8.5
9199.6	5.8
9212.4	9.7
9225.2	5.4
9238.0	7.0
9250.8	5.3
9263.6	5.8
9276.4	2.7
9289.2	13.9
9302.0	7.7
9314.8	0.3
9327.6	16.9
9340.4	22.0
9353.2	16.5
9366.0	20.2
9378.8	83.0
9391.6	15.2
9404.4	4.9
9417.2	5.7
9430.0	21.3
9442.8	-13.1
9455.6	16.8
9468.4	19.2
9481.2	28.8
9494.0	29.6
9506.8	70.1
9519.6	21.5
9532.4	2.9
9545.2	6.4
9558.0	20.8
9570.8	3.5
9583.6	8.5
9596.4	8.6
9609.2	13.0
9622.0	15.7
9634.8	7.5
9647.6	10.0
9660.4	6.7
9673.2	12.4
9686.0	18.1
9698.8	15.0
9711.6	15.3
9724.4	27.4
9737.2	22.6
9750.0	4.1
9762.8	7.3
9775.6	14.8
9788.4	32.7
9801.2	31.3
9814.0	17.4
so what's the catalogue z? 1.549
